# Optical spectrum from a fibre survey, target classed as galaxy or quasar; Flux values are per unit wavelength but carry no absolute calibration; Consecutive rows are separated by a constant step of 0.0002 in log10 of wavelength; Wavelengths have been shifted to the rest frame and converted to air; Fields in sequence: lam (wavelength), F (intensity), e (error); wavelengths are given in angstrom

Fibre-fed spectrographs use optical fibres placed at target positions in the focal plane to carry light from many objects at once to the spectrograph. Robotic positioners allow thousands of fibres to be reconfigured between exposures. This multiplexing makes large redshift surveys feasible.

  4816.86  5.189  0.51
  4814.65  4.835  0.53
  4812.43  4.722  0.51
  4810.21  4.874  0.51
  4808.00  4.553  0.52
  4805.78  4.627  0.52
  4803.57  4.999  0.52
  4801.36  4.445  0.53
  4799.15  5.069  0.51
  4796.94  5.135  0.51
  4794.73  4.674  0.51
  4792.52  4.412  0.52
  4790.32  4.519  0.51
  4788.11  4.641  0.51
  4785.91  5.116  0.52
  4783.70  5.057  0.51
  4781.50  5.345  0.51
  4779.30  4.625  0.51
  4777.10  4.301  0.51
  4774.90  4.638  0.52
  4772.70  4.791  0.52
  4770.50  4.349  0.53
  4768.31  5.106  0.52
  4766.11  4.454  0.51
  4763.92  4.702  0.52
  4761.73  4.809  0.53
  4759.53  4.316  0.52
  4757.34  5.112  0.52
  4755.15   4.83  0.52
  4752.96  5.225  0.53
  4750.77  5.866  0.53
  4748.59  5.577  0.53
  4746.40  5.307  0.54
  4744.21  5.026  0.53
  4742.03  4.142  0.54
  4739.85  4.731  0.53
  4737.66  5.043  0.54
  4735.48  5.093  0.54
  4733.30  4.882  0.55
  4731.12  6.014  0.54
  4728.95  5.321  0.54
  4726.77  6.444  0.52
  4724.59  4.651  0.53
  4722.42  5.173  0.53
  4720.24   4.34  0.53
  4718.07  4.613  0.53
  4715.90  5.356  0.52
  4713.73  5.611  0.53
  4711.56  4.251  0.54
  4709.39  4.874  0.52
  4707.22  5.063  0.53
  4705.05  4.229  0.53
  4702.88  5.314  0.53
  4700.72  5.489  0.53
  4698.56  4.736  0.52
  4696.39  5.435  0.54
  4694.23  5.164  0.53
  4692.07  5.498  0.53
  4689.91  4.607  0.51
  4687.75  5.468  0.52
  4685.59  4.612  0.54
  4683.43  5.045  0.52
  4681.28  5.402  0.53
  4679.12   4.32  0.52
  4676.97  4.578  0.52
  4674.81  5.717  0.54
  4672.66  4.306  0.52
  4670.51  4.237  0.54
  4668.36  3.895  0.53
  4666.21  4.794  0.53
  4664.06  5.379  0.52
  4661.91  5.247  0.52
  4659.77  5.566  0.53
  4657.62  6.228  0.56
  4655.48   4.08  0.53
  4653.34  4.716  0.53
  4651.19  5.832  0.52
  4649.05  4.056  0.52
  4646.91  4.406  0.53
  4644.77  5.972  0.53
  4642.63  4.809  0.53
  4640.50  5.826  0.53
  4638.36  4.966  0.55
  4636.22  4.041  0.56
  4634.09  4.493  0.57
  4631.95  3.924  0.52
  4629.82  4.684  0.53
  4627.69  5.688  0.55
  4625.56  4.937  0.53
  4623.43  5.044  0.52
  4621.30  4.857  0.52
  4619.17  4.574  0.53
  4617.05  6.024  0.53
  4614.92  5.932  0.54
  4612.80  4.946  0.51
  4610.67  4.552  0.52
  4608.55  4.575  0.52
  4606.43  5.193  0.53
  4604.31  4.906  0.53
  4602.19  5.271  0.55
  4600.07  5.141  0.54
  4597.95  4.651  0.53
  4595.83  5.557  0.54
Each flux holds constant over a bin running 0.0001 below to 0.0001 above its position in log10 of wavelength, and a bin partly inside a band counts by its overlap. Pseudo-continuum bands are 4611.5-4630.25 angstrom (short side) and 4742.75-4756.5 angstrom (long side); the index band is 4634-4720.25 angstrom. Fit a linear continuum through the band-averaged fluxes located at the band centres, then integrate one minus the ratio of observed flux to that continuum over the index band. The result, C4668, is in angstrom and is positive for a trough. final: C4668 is 4.5 angstrom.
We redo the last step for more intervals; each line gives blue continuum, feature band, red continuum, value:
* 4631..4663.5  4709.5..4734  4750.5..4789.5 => -1.4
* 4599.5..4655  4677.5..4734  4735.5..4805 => -1.9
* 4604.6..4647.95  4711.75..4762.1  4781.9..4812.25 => -2.5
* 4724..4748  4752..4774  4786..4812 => 1.0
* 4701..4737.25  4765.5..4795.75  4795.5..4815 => 1.0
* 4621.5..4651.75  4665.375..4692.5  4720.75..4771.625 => 0.9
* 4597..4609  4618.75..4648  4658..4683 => 0.4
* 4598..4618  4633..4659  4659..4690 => 0.2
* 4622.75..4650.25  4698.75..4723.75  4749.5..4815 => -0.6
